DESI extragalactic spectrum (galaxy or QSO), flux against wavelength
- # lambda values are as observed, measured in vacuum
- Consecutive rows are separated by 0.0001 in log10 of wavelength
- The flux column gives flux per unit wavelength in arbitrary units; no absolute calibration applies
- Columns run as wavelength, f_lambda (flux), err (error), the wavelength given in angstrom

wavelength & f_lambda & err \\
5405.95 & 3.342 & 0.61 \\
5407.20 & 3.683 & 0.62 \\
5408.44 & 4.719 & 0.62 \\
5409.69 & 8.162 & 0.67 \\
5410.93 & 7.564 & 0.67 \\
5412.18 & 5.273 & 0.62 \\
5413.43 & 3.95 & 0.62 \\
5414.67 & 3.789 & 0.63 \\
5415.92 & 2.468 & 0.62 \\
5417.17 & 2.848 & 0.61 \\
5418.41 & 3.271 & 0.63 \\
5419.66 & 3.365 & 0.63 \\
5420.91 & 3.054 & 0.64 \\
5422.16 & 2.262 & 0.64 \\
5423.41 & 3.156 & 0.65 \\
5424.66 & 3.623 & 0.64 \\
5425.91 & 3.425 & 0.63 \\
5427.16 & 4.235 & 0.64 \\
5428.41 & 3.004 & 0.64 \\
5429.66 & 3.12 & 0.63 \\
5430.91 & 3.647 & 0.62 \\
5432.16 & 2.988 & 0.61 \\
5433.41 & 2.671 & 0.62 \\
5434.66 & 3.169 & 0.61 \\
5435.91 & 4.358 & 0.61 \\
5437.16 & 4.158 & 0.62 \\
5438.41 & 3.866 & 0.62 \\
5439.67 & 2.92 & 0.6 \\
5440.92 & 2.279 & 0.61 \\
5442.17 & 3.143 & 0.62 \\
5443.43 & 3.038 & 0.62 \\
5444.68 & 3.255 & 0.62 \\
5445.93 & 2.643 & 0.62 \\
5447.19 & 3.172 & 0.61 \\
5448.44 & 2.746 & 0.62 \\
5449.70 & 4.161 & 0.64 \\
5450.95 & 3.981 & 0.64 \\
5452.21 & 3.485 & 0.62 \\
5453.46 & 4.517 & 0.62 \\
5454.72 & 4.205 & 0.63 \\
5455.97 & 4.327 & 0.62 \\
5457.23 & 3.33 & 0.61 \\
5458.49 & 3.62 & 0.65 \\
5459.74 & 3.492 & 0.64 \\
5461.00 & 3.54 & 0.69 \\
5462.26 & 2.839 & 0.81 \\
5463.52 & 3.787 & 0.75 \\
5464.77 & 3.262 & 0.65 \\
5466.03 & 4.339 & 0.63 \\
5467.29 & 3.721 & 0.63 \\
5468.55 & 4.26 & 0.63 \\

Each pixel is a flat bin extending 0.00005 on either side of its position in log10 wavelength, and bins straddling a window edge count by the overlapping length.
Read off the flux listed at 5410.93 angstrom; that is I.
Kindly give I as 7.564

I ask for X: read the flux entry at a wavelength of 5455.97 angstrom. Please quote 4.327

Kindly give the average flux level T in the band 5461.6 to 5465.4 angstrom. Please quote 3.3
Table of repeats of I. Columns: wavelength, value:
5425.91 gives 3.425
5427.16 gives 4.235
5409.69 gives 8.162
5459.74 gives 3.492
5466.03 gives 4.339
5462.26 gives 2.839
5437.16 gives 4.158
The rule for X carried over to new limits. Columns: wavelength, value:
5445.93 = 2.643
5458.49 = 3.62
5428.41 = 3.004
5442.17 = 3.143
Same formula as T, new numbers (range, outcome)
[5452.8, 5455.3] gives 4.35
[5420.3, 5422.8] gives 2.66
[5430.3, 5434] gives 3.11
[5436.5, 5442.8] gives 3.28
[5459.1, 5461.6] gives 3.52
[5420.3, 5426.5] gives 3.1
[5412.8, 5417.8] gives 3.27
